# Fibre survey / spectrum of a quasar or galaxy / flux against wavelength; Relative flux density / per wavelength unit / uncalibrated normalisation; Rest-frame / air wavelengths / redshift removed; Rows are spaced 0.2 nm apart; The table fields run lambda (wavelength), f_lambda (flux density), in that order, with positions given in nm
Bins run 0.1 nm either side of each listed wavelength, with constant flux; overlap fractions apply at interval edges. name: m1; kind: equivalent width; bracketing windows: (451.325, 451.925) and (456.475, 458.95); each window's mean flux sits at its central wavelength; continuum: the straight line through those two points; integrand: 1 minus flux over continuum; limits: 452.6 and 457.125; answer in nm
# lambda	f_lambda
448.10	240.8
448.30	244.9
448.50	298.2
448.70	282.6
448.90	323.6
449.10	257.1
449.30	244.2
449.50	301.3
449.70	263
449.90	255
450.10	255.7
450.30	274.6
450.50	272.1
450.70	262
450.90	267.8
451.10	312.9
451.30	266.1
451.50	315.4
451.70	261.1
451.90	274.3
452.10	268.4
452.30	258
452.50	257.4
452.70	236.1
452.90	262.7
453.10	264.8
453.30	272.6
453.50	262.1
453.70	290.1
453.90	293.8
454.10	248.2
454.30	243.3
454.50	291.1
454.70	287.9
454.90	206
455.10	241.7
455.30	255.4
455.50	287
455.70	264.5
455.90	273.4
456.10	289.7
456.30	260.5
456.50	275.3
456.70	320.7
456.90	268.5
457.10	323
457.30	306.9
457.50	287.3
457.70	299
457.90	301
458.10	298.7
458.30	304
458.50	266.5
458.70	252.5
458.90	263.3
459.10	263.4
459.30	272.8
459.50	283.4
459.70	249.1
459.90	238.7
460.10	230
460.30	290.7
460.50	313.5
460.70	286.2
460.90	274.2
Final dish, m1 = 0.28 nm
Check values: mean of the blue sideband 283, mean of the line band 269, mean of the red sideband 291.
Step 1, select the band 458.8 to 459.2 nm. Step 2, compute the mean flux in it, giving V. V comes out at 263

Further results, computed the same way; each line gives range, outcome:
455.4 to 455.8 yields 276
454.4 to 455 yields 262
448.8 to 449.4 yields 275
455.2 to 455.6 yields 271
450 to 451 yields 266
